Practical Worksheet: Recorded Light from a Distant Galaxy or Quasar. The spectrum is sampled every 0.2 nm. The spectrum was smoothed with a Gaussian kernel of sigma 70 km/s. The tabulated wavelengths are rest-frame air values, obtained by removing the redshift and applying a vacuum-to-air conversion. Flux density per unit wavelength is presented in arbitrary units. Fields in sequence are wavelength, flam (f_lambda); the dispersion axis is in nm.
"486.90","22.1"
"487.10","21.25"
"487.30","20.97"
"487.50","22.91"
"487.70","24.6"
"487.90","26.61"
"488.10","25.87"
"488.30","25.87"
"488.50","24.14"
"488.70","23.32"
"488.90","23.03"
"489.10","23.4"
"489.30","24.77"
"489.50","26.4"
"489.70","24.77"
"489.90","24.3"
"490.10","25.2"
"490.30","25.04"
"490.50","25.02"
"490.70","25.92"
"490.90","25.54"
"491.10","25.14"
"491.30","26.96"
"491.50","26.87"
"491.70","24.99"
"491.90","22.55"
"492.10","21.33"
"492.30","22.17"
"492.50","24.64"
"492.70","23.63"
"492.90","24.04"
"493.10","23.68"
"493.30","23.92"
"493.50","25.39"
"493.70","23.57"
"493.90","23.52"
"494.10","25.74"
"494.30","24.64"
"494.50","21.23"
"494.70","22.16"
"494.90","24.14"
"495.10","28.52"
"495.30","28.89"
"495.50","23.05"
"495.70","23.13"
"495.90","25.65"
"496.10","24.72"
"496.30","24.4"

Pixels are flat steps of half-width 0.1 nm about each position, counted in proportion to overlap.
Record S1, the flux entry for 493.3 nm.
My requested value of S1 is 23.92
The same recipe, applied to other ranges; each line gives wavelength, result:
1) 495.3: 28.89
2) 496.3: 24.4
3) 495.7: 23.13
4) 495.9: 25.65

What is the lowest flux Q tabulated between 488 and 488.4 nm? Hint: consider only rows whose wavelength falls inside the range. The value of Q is 25.87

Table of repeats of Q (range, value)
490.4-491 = 25.02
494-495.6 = 21.23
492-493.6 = 21.33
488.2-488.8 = 23.32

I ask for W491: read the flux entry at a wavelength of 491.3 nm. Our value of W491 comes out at 26.96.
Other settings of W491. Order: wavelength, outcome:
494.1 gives 25.74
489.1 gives 23.4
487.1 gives 21.25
